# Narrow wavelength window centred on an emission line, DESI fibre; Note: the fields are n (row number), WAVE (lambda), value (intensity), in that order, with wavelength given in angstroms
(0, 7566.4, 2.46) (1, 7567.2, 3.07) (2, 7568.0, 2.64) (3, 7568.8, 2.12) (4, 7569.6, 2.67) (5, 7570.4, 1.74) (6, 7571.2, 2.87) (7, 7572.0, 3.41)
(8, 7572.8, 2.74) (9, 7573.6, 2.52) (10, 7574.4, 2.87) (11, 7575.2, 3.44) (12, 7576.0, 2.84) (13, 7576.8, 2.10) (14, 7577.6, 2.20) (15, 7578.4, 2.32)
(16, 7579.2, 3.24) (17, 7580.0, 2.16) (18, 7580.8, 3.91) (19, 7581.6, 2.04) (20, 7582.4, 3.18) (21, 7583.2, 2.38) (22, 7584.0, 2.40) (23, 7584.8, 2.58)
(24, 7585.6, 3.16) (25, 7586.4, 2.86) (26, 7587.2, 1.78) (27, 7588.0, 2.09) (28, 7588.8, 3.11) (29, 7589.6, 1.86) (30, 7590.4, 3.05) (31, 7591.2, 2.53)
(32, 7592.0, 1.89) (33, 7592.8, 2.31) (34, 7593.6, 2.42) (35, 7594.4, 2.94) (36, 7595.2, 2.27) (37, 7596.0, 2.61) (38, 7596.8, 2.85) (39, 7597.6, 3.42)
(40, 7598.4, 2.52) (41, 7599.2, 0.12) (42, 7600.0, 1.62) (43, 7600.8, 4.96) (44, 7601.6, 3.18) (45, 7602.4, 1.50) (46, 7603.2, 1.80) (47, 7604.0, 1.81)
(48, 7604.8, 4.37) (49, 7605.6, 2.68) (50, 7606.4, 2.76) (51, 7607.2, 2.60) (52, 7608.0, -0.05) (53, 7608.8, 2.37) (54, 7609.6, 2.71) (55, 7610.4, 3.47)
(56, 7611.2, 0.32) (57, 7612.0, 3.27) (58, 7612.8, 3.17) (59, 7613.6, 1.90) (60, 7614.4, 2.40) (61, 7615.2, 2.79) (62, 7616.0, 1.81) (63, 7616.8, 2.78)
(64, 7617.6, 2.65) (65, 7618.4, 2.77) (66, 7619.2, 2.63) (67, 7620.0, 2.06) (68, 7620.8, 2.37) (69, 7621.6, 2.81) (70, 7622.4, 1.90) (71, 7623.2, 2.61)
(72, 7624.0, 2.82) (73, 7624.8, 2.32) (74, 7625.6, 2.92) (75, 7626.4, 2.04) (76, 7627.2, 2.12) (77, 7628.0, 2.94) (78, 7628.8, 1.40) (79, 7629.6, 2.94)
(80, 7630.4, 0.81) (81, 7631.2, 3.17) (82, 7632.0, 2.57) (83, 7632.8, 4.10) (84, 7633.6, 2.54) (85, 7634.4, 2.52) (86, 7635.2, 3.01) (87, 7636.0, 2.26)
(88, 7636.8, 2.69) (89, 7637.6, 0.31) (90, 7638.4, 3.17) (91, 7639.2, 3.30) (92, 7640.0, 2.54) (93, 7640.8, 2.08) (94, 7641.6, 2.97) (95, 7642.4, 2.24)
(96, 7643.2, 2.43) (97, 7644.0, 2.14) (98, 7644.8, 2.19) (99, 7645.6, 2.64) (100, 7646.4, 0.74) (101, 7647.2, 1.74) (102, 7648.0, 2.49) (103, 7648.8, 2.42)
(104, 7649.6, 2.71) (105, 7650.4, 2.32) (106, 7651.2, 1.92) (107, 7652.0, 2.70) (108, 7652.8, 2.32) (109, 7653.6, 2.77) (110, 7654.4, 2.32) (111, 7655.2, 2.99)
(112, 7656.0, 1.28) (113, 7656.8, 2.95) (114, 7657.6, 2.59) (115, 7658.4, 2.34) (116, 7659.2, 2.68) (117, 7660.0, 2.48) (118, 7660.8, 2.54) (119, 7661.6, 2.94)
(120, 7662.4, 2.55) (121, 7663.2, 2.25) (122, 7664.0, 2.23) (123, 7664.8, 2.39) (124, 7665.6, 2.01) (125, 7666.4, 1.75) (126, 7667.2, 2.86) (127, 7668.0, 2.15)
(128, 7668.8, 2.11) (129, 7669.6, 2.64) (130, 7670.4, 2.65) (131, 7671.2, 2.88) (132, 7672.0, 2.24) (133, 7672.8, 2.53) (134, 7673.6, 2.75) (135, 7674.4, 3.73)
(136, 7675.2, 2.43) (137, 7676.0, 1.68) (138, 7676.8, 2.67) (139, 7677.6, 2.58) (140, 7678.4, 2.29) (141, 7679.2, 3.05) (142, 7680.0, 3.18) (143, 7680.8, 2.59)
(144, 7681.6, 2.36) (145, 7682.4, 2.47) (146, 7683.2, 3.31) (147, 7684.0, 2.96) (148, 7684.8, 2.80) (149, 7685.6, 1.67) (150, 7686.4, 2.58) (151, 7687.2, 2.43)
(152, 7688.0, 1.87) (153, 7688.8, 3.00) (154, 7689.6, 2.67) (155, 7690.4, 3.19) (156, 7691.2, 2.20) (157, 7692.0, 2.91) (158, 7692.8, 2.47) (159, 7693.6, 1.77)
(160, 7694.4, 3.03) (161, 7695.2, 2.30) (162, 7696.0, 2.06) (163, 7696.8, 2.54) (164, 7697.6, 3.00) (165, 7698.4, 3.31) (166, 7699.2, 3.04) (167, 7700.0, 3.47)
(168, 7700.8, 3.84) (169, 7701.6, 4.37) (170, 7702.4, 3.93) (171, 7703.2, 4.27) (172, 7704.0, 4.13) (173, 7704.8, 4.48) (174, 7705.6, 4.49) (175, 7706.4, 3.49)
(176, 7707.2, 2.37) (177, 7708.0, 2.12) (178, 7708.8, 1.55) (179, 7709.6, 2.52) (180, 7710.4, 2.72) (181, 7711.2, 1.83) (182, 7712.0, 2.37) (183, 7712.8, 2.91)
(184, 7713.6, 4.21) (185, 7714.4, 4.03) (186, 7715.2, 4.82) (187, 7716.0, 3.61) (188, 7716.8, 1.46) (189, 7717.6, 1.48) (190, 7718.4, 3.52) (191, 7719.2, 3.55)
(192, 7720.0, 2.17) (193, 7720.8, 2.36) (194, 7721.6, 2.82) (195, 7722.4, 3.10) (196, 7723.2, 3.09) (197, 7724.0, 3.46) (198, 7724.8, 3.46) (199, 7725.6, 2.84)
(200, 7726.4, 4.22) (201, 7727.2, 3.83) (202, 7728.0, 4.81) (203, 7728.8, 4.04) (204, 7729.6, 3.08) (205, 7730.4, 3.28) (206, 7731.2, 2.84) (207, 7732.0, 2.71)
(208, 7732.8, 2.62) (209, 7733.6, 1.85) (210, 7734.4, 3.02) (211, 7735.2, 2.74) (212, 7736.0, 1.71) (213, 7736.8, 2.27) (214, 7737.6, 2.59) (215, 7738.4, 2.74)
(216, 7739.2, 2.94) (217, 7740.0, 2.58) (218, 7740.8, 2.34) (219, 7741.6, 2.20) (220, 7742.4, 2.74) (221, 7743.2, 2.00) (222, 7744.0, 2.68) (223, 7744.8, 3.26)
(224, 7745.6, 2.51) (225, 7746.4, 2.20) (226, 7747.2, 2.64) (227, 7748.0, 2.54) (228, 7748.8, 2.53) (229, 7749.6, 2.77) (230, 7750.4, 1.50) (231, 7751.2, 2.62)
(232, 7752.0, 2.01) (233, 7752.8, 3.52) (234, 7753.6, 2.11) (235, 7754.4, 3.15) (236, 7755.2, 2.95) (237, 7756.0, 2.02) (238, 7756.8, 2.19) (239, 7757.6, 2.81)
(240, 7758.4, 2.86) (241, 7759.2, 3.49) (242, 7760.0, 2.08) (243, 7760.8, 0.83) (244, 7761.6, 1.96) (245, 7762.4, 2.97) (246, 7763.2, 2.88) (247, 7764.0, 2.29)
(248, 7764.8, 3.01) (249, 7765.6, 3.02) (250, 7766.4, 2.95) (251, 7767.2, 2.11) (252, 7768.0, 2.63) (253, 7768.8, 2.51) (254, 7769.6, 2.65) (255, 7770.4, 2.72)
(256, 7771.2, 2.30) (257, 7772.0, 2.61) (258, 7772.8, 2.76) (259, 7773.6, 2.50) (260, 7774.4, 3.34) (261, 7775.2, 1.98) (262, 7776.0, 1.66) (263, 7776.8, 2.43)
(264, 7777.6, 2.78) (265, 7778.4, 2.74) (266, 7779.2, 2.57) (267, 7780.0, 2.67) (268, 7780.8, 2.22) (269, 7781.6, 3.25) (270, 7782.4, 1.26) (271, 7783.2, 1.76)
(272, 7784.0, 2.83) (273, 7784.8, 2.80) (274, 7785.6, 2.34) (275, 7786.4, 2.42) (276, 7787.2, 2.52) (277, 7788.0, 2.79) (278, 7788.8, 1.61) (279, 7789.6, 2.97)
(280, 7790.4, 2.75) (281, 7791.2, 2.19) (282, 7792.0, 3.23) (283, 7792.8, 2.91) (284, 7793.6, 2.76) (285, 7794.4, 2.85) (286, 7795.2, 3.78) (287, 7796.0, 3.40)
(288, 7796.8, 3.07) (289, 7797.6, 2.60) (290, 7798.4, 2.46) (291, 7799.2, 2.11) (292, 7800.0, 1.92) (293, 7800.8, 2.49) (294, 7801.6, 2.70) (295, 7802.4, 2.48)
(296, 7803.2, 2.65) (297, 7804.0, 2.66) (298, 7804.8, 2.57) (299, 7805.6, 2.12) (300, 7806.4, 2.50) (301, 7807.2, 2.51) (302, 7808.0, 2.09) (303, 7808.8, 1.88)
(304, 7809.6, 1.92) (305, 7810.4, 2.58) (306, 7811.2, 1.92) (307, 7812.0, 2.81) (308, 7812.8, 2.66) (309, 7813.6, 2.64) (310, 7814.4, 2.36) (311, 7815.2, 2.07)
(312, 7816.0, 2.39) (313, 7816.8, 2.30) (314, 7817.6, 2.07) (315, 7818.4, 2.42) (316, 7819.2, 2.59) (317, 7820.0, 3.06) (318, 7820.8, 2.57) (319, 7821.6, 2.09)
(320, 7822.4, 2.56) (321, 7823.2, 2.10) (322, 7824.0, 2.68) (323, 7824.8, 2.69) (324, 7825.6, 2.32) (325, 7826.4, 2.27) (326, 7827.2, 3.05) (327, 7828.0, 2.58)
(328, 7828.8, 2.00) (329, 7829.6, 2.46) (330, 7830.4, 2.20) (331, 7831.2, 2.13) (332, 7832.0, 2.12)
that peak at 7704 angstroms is H-alpha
